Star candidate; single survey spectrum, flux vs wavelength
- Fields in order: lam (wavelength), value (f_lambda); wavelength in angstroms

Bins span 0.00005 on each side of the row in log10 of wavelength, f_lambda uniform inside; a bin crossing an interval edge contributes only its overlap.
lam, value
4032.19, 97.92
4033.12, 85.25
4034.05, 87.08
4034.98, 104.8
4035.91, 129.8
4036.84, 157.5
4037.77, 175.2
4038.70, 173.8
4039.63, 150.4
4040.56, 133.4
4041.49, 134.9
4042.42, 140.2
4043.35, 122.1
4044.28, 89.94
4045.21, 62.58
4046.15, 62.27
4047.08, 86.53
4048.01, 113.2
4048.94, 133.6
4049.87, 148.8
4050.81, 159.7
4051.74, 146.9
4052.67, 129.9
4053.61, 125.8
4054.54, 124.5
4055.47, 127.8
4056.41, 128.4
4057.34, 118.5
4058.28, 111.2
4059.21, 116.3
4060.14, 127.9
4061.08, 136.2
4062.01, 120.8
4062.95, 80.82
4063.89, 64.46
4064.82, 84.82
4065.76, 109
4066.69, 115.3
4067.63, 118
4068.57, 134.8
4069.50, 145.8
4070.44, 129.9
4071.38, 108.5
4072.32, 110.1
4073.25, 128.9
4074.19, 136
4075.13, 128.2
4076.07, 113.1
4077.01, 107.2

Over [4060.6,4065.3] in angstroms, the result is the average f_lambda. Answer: 97.3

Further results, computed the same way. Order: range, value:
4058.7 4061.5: 127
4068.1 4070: 140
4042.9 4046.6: 84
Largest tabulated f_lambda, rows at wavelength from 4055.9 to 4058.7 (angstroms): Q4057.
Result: 128.4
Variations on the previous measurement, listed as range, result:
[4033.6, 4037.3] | 157.5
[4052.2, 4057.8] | 129.9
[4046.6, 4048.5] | 113.2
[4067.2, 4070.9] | 145.8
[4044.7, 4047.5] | 86.53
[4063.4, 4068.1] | 118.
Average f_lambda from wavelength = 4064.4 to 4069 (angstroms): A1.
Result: 112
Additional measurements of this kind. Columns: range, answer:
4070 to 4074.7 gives 123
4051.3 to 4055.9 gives 131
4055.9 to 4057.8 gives 123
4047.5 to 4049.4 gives 123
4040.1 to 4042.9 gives 136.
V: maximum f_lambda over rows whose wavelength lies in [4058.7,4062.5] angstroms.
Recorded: 136.2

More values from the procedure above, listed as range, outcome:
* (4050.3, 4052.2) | 159.7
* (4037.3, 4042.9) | 175.2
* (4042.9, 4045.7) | 122.1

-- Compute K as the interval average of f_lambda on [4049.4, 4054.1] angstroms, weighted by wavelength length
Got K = 142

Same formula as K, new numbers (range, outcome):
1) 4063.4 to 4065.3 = 74.7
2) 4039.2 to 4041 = 142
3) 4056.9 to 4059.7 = 116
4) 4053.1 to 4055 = 125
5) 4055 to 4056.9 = 128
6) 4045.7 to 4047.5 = 74.3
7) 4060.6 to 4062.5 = 128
